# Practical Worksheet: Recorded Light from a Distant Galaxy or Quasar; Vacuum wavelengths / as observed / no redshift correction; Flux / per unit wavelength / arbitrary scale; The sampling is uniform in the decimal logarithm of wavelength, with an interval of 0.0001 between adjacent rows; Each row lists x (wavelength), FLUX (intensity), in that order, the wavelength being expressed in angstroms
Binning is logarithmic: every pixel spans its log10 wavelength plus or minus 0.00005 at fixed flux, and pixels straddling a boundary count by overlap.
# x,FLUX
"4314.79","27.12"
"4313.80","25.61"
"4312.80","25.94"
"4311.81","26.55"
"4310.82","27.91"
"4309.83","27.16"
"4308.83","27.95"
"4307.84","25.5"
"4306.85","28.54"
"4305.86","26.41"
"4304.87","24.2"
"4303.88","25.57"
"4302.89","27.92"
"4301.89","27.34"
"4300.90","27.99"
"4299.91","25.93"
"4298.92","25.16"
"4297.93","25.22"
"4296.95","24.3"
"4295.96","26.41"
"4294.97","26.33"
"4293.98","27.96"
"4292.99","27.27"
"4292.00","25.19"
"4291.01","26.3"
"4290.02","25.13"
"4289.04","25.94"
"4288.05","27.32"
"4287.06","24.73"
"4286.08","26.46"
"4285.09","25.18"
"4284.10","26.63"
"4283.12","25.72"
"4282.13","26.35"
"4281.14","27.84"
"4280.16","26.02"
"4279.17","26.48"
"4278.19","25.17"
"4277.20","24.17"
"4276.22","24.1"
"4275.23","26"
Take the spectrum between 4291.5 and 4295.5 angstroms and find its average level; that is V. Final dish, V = 26.6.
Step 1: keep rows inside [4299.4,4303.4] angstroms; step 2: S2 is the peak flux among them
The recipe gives 27.99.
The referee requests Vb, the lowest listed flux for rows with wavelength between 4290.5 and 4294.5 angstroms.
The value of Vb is 25.19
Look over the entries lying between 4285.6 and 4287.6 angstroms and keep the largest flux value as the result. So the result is 26.46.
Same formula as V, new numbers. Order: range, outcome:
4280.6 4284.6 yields 26.6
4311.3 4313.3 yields 26.3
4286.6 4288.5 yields 26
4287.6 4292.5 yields 26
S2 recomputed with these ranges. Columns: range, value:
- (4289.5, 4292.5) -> 26.3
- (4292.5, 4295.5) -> 27.96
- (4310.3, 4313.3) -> 27.91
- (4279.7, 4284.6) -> 27.84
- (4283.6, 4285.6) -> 26.63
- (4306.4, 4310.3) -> 28.54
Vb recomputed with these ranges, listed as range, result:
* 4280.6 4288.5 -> 24.73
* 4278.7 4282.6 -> 26.02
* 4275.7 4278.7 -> 24.1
